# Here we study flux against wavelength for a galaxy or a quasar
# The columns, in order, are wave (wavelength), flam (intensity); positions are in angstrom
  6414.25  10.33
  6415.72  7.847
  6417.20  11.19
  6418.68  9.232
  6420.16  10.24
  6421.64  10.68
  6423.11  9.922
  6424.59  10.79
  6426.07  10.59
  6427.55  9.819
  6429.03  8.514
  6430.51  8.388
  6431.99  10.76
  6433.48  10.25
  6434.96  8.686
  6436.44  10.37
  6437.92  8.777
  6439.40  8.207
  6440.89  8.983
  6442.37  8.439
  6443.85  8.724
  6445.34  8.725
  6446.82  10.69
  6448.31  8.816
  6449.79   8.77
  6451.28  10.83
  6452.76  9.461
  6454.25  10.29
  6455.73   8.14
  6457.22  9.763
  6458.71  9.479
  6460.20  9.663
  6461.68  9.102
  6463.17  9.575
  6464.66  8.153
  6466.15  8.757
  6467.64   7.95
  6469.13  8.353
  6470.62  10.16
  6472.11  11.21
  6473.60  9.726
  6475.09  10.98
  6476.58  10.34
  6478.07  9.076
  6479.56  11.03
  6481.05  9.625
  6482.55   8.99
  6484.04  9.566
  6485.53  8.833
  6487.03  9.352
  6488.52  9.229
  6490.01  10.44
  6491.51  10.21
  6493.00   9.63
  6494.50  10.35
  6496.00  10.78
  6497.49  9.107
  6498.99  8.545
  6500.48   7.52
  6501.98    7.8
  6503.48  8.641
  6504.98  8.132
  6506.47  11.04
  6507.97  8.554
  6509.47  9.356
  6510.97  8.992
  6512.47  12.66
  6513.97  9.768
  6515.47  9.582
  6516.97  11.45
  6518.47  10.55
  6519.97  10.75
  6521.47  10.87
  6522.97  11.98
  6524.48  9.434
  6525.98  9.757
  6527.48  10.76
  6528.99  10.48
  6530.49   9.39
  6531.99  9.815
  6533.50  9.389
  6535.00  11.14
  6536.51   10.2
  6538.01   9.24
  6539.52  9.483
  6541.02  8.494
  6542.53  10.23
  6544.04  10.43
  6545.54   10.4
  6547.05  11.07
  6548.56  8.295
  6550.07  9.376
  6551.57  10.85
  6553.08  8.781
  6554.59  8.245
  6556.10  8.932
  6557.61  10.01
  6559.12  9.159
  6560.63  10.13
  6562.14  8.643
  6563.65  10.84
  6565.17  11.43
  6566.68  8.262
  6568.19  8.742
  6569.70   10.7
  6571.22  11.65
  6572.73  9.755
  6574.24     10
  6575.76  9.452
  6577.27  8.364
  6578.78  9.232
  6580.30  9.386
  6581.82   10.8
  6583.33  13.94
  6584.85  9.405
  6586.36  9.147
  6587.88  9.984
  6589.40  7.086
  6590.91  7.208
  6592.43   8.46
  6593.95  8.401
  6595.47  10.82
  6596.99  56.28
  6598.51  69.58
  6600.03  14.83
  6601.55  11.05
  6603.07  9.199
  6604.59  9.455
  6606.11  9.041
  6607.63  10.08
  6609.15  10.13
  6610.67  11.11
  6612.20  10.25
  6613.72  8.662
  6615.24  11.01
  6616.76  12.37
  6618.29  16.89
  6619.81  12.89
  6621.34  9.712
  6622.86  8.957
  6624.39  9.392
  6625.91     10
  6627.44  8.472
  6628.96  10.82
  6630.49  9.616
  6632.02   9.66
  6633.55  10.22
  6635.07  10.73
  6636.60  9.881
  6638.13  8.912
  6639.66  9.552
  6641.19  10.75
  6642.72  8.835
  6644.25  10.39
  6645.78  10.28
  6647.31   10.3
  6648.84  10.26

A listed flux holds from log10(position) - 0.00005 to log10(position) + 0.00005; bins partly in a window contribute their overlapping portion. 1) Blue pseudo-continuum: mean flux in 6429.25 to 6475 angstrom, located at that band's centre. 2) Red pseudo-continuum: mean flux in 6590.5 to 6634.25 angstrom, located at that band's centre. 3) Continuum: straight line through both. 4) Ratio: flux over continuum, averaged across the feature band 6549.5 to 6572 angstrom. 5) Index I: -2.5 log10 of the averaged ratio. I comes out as 0.27 mag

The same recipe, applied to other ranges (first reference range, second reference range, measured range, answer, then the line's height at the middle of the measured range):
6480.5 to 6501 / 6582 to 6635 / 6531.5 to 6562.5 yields 0.17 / 11.3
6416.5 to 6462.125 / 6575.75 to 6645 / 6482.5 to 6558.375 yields 0.12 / 10.9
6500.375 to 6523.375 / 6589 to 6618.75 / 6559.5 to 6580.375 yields 0.35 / 13.5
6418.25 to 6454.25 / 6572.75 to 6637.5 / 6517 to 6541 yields 0.10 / 11.2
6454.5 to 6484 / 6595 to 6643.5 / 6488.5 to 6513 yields 0.10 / 10.4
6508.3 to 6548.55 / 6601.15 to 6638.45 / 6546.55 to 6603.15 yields -0.22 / 10.3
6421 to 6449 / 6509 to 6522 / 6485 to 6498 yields 0.04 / 10.2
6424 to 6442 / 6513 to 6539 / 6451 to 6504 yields 0.05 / 9.86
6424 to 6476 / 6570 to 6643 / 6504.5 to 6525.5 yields 0.04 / 10.6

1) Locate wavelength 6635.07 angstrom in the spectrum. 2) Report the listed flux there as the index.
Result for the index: 10.73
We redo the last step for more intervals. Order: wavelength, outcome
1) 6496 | 10.78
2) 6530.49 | 9.39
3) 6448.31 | 8.816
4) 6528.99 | 10.48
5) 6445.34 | 8.725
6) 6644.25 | 10.39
